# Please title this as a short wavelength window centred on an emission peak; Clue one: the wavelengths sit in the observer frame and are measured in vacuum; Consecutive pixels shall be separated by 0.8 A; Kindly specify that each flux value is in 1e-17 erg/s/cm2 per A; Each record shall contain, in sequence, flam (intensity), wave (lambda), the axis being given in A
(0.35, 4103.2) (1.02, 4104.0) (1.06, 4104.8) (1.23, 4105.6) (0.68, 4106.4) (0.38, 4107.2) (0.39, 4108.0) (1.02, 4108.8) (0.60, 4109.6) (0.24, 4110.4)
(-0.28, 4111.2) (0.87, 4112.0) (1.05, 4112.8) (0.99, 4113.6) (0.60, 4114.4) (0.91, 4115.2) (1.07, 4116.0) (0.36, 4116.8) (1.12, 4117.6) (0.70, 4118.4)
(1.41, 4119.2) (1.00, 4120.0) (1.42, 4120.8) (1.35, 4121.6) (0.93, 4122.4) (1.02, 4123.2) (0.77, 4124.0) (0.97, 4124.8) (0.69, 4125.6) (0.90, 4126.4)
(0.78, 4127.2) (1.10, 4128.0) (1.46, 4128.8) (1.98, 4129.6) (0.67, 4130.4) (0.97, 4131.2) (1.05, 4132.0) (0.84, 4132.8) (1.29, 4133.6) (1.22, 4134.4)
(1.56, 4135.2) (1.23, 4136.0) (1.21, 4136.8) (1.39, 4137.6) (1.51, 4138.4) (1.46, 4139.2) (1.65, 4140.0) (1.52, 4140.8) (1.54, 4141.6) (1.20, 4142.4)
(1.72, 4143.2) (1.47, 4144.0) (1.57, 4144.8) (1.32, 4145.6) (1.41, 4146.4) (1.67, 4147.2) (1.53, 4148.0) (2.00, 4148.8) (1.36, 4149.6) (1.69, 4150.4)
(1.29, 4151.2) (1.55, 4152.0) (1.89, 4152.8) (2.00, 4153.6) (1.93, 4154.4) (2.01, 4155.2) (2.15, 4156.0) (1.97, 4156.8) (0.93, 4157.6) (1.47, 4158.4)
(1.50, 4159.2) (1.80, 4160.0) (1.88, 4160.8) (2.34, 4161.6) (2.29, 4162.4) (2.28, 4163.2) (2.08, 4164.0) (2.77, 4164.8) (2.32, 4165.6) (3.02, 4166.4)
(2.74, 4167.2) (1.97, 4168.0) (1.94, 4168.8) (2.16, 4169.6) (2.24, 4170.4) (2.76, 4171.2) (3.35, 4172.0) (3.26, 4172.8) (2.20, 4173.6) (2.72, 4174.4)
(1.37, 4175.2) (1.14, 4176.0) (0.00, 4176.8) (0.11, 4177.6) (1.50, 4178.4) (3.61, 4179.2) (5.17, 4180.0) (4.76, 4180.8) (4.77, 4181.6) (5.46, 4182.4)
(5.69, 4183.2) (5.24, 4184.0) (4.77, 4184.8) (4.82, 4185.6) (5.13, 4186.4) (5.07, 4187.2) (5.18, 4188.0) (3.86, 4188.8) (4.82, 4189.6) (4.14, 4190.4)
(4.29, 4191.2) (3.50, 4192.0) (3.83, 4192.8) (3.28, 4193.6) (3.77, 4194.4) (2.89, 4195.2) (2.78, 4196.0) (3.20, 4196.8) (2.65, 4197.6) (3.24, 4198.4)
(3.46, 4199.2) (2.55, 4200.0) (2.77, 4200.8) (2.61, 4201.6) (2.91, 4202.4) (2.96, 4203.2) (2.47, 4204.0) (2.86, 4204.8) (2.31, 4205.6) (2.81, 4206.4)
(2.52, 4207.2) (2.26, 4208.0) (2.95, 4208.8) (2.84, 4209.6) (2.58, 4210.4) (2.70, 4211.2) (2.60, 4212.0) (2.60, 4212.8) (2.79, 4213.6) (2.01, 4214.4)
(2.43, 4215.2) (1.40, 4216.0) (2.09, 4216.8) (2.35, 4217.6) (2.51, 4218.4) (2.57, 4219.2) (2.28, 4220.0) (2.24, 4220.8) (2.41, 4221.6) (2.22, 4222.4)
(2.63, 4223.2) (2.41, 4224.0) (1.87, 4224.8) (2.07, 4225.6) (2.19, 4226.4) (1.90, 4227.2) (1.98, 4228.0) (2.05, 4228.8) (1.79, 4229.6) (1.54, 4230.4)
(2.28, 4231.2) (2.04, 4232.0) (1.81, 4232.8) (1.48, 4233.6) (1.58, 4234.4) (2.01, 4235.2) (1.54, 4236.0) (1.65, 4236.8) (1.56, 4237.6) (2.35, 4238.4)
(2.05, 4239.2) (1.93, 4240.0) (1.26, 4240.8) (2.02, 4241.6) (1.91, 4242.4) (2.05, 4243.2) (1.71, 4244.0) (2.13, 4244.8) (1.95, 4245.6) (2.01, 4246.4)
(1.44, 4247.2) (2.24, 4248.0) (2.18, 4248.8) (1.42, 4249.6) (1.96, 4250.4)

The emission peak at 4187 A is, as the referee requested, Lyman alpha 1216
